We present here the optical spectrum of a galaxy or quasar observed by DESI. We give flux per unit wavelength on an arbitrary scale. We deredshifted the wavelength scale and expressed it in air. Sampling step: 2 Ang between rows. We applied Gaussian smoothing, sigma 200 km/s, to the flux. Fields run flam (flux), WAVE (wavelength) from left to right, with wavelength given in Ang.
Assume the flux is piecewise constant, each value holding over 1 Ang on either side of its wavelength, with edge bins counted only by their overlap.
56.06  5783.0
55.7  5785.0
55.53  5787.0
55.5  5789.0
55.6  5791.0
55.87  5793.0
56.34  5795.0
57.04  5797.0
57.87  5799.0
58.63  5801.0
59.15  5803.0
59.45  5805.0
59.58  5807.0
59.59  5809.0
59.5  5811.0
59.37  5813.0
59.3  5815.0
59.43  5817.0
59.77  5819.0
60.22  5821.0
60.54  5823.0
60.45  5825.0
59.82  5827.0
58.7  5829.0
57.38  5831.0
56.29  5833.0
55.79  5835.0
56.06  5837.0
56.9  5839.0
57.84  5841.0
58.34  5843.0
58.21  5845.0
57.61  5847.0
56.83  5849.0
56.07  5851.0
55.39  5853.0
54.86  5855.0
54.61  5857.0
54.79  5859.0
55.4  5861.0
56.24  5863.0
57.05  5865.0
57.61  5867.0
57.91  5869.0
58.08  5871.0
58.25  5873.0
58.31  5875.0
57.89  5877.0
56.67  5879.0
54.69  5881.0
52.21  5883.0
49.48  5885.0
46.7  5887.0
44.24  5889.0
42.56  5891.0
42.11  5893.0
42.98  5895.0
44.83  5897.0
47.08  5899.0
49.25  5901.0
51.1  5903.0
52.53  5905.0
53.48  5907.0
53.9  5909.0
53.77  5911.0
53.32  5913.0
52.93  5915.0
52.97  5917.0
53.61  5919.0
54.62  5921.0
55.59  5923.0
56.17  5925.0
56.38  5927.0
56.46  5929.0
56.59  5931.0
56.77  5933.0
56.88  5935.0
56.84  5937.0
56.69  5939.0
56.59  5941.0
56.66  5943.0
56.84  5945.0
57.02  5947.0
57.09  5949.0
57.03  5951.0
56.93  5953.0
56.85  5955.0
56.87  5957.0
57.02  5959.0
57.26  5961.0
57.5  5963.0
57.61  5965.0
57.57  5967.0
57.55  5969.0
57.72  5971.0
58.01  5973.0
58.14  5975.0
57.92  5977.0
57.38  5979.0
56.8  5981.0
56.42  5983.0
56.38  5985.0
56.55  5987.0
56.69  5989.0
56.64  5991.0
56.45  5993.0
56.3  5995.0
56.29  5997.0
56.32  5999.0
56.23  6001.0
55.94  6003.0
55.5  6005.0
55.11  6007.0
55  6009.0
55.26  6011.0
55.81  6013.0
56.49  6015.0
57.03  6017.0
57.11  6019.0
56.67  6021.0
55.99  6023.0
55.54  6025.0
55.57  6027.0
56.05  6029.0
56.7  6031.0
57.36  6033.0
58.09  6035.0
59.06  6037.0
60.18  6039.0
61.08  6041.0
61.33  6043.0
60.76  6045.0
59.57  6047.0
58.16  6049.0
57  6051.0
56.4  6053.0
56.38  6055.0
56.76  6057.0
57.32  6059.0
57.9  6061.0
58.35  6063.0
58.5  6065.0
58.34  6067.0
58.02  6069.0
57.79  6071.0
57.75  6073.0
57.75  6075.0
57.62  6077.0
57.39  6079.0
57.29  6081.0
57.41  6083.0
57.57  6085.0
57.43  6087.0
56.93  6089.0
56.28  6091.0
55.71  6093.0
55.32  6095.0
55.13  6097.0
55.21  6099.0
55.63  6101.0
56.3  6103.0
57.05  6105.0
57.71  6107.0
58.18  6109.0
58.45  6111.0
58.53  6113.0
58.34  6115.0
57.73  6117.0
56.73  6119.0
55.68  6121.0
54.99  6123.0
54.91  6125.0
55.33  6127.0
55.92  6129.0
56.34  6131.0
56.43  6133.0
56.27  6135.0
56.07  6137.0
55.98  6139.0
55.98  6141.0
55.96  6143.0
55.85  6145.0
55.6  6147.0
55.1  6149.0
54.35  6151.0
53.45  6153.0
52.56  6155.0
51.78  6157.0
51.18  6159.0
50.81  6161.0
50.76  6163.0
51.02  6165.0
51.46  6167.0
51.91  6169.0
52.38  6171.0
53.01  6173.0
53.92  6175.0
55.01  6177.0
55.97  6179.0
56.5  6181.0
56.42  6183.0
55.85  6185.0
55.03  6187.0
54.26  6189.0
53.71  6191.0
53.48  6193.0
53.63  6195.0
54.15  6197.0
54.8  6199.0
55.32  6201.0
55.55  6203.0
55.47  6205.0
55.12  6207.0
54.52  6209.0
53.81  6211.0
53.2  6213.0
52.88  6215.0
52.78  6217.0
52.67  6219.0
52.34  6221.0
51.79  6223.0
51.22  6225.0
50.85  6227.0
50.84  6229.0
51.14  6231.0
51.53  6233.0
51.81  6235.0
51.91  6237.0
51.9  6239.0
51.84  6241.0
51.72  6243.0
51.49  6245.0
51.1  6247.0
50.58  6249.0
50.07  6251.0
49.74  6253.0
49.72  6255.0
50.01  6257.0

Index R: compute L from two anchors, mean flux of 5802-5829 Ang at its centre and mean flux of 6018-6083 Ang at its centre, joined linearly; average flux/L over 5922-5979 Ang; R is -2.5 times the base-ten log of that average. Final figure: 0.029 mag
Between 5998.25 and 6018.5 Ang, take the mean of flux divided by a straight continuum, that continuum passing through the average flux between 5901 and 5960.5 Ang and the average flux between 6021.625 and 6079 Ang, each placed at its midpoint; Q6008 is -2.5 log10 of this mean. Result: 0.02 mag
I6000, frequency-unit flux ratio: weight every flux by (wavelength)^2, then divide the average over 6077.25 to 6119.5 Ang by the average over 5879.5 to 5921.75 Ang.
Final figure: 1.22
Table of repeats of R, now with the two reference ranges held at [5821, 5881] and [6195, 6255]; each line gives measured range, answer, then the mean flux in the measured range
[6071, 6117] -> -0.06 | 57.1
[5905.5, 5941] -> 0.02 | 55.1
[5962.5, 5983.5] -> -0.04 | 57.5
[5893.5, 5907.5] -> 0.17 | 48.3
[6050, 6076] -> -0.06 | 57.6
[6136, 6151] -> -0.04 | 55.7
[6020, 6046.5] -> -0.06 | 58.1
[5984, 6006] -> -0.02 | 56.3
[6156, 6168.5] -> 0.04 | 51.2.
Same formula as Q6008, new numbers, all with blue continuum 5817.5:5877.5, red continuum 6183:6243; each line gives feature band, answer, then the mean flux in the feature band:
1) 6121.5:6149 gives -0.033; 55.8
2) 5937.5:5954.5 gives -0.010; 56.9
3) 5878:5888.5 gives 0.109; 51.6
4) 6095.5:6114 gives -0.046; 56.9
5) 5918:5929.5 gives 0.022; 55.4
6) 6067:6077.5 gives -0.057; 57.8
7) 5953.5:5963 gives -0.017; 57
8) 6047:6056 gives -0.042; 57.3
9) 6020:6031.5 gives -0.013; 56.1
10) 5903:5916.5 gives 0.071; 53.1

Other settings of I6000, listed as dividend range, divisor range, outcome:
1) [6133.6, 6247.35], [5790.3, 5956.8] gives 1.07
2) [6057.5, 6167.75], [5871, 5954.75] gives 1.12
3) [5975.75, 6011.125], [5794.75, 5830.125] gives 1.01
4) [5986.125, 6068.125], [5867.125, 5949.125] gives 1.11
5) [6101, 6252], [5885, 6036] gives 1.06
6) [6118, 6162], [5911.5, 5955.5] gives 1.05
